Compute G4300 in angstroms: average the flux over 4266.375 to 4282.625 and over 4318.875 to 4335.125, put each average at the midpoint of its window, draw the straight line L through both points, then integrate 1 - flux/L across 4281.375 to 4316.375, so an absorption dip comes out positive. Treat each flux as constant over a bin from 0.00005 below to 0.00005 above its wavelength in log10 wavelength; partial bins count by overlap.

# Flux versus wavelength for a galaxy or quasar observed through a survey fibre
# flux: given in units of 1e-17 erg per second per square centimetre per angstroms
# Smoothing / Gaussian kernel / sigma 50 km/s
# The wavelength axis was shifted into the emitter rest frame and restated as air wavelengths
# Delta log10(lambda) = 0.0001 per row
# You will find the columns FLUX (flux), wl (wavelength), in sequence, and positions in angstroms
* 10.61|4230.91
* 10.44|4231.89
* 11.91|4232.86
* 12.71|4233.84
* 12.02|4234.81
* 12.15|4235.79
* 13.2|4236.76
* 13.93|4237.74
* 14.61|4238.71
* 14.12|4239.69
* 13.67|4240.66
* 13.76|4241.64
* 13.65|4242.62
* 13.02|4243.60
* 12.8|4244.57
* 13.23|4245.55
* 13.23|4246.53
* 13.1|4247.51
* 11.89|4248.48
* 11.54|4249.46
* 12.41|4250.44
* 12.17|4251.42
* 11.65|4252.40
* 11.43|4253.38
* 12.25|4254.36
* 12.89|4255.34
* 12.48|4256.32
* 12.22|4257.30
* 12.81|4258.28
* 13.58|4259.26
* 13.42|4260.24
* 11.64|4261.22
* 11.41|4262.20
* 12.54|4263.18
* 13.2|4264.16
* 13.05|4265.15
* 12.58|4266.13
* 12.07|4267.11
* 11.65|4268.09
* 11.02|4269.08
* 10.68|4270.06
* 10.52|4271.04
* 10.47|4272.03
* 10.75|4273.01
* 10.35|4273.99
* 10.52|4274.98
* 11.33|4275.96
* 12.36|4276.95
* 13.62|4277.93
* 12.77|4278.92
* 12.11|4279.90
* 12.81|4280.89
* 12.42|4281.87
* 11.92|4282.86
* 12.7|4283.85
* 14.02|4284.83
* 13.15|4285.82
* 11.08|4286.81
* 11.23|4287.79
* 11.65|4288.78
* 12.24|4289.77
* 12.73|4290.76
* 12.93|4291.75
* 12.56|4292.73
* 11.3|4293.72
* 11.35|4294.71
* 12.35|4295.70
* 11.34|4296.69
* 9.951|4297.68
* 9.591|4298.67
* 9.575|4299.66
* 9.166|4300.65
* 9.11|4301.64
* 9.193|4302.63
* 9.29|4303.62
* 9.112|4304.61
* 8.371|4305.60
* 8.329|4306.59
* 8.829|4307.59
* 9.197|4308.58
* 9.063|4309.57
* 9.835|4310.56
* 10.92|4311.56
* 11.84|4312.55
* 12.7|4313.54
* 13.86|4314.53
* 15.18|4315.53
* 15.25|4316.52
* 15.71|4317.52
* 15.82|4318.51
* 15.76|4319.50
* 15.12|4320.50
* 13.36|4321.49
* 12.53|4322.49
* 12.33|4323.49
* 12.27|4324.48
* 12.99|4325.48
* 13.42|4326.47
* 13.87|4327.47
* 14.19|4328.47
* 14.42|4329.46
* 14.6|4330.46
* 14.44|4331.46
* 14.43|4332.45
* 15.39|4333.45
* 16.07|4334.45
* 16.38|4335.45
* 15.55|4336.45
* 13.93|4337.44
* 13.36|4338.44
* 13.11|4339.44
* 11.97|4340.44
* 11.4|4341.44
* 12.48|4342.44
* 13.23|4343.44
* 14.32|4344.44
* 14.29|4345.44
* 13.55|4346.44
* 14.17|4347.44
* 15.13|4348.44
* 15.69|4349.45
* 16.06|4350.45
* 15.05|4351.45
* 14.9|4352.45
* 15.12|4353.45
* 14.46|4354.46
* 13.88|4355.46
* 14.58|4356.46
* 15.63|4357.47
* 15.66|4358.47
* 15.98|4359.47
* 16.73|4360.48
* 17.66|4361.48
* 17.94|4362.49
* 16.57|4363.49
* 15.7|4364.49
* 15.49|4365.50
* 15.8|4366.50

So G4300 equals 4.4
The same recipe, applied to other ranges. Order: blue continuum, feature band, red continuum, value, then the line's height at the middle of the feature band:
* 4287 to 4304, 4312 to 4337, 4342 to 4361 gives -2.6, 12.9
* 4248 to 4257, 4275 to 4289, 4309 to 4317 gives -0.2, 12.2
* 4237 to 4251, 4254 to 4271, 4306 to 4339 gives 1.2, 13.2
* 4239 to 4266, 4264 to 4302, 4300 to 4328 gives 2.0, 12.3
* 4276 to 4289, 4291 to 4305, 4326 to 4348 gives 2.5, 12.9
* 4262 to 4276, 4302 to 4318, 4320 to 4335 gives 2.7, 13.2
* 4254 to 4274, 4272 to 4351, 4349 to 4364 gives 8.0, 13.9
